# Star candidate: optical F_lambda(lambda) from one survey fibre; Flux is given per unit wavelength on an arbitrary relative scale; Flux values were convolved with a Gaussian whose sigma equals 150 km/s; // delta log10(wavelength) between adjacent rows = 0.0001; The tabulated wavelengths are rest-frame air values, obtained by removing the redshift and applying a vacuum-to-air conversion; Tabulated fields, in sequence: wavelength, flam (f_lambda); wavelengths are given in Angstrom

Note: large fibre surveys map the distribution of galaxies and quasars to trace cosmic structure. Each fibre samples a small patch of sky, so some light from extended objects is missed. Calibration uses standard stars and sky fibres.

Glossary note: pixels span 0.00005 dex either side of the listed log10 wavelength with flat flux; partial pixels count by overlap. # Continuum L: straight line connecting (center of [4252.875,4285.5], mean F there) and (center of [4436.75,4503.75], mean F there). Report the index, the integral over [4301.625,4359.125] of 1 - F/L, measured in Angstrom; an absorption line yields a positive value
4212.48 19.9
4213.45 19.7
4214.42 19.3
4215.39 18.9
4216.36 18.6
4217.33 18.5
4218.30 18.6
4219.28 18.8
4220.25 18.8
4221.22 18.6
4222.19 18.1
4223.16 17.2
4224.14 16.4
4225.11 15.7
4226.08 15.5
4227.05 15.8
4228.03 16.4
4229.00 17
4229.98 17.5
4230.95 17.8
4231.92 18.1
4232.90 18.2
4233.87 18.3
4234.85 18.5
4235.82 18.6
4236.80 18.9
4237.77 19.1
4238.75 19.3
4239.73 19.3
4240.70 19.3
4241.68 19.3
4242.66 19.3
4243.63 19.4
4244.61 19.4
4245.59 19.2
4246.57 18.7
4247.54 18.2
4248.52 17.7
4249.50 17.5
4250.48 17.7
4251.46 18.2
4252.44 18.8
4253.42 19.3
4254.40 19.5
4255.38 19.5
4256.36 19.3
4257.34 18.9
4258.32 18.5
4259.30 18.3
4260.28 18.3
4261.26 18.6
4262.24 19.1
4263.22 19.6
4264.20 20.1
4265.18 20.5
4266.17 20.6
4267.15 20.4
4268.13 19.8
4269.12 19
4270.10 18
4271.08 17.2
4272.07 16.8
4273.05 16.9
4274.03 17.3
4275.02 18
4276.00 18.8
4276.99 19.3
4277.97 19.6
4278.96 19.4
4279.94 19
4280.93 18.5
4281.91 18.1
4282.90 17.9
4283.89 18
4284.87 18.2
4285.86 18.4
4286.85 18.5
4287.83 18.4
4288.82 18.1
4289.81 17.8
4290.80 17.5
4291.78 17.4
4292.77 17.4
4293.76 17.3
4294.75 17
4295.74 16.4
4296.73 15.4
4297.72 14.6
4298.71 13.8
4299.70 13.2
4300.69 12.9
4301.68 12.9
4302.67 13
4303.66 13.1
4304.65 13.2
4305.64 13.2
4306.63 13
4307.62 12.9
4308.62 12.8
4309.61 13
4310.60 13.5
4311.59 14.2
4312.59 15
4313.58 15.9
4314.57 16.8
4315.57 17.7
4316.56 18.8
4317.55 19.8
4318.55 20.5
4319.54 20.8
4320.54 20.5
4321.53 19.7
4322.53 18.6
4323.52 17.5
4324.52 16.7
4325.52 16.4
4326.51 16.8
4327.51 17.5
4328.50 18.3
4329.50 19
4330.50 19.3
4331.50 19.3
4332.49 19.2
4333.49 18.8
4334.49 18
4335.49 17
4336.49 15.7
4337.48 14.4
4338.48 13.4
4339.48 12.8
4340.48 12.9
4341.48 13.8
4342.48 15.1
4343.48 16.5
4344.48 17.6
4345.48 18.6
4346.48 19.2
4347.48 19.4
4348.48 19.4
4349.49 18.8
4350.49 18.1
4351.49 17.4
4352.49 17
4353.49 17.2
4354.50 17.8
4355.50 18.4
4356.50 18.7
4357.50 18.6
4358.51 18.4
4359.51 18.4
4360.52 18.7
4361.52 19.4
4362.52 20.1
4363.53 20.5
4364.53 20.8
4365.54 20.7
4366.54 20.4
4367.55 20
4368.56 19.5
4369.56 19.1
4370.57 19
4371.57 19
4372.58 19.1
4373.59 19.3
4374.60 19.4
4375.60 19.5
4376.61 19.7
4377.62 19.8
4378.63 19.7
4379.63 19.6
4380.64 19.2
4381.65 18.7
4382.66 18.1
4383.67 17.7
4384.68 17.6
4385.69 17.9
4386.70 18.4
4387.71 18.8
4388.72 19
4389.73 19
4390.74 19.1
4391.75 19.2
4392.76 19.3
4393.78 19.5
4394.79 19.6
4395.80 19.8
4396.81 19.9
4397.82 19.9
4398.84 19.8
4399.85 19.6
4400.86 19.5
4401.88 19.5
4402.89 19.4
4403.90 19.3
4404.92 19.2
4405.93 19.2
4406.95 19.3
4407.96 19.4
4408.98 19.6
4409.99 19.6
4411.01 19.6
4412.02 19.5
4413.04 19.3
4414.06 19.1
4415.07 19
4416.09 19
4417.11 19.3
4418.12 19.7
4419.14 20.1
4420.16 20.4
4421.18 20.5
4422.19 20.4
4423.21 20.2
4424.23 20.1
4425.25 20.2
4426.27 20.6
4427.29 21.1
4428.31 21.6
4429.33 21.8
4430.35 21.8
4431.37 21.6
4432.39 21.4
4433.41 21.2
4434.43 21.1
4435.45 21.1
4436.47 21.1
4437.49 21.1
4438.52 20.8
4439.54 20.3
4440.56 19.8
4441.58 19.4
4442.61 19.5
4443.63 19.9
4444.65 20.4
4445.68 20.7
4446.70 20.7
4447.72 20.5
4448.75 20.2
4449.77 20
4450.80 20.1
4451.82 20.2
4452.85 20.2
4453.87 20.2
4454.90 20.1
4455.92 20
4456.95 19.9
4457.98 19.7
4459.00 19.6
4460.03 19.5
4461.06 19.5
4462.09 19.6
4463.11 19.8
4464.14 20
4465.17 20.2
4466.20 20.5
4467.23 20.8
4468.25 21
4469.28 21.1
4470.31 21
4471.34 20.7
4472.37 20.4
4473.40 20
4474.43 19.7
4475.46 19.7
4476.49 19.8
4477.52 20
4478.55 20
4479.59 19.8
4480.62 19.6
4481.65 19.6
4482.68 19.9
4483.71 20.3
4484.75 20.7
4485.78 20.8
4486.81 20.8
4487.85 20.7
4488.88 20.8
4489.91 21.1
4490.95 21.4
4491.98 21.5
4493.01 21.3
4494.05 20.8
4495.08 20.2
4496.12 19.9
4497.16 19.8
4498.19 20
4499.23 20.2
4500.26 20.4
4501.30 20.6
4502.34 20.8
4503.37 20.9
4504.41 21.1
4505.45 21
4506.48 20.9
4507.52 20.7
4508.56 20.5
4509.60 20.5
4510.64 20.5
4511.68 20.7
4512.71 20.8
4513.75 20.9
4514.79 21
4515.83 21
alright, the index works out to 7.4 Angstrom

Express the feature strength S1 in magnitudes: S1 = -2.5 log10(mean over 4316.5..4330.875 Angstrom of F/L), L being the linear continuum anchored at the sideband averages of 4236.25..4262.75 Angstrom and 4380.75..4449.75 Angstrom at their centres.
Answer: 0.04 mag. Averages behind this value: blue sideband 18.8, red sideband 19.8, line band 18.7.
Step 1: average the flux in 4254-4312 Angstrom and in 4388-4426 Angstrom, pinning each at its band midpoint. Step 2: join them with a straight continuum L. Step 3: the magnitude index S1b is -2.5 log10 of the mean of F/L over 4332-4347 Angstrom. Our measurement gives 0.13 mag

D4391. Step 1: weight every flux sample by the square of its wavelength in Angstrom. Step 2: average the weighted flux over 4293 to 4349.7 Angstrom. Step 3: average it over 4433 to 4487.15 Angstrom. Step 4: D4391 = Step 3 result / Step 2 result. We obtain 1.3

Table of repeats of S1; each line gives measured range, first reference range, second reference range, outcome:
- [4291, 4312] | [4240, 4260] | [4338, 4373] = 0.27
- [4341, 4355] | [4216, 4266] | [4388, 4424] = 0.09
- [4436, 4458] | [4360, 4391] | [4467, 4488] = -0.01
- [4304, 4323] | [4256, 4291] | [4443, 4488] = 0.17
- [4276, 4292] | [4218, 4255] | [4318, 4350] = -0.03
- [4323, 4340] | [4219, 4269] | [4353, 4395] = 0.11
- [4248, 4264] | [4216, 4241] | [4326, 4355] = -0.06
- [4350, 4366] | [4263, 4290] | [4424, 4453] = 0.05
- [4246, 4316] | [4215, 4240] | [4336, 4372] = 0.04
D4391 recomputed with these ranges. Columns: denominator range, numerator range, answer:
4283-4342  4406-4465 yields 1.30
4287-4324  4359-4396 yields 1.24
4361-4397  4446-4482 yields 1.08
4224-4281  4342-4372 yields 1.06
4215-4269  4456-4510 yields 1.23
